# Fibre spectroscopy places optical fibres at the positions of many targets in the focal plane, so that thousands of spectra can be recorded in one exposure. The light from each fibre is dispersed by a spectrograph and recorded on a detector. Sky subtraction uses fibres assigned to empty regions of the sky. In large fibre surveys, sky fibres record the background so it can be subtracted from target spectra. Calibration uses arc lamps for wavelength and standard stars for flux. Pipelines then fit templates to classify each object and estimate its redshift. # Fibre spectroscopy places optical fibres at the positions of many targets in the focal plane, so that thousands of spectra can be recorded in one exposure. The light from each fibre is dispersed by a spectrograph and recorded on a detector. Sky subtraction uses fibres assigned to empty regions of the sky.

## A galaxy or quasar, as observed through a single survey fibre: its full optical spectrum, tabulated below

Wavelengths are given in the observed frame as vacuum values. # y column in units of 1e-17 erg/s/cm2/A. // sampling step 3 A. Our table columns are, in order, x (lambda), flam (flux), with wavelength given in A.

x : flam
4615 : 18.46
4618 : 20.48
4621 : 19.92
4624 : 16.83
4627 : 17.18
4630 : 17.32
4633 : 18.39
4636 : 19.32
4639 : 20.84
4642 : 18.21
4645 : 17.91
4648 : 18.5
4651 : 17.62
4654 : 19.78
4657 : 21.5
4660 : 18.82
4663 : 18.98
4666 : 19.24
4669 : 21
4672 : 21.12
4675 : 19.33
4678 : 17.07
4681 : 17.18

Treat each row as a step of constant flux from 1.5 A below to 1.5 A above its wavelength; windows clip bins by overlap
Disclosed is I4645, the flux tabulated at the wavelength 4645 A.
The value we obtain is 17.91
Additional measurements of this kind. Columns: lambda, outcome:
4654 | 19.78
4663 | 18.98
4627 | 17.18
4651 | 17.62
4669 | 21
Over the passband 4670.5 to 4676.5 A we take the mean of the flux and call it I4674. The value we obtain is 20.2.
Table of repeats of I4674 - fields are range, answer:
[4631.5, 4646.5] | 18.9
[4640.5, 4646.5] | 18.1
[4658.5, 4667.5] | 19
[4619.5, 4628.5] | 18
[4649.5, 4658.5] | 19.6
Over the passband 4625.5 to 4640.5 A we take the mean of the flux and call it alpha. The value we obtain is 18.6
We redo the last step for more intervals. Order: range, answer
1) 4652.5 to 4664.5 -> 19.8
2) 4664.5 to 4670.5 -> 20.1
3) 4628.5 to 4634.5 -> 17.9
